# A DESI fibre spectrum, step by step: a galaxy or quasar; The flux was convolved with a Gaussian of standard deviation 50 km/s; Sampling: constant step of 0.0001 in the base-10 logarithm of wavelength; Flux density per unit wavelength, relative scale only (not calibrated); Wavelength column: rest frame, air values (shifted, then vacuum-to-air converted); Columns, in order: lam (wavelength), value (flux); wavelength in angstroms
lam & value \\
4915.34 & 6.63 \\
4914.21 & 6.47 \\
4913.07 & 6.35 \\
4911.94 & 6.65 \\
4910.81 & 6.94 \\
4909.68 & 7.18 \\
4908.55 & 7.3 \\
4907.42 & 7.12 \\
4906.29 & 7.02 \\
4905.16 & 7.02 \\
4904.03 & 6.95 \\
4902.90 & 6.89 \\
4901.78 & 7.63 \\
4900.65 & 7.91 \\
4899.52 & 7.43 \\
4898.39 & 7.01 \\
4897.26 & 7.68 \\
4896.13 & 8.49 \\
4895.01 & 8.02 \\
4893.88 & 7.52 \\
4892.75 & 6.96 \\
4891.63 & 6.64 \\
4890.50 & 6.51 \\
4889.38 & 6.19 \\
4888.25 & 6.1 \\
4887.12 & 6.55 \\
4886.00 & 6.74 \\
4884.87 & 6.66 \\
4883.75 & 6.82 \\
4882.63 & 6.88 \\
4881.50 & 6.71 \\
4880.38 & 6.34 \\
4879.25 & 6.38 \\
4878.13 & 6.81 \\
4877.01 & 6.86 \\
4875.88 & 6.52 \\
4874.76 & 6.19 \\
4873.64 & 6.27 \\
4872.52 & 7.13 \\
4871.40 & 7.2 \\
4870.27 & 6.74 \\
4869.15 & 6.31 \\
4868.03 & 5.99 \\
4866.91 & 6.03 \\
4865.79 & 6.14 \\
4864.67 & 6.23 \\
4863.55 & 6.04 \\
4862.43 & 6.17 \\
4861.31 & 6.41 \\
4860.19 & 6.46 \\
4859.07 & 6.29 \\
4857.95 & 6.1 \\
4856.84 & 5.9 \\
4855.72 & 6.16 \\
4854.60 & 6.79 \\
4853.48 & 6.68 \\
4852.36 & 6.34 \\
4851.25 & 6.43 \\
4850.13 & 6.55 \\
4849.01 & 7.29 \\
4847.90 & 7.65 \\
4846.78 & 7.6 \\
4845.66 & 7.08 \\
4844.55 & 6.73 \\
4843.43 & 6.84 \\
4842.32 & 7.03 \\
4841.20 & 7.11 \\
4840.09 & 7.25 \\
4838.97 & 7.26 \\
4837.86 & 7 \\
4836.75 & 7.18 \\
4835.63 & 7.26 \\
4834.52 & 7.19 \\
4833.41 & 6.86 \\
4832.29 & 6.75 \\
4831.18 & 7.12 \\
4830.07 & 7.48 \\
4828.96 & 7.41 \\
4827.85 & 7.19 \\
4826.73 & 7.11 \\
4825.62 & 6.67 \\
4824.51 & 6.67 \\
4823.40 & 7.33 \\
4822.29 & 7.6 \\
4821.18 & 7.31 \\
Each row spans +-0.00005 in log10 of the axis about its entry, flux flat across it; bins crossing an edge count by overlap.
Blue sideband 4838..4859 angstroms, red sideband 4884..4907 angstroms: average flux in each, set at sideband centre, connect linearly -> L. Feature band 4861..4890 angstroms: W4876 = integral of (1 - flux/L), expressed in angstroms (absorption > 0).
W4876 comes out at 2.1 angstroms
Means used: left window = 6.81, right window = 7.09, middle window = 6.48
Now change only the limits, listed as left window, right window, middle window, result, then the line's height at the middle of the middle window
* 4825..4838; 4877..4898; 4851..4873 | 1.93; 6.99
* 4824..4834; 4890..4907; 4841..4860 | 1.04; 7.12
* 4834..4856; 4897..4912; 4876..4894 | 1.23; 7.13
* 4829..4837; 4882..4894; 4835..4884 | 1.74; 6.91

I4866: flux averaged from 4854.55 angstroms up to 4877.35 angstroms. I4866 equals 6.36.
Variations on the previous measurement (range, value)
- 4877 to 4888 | 6.65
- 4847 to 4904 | 6.72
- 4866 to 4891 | 6.54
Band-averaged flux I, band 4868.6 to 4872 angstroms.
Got 6.75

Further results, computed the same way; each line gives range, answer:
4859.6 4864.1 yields 6.27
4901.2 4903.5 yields 7.28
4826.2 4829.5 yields 7.22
